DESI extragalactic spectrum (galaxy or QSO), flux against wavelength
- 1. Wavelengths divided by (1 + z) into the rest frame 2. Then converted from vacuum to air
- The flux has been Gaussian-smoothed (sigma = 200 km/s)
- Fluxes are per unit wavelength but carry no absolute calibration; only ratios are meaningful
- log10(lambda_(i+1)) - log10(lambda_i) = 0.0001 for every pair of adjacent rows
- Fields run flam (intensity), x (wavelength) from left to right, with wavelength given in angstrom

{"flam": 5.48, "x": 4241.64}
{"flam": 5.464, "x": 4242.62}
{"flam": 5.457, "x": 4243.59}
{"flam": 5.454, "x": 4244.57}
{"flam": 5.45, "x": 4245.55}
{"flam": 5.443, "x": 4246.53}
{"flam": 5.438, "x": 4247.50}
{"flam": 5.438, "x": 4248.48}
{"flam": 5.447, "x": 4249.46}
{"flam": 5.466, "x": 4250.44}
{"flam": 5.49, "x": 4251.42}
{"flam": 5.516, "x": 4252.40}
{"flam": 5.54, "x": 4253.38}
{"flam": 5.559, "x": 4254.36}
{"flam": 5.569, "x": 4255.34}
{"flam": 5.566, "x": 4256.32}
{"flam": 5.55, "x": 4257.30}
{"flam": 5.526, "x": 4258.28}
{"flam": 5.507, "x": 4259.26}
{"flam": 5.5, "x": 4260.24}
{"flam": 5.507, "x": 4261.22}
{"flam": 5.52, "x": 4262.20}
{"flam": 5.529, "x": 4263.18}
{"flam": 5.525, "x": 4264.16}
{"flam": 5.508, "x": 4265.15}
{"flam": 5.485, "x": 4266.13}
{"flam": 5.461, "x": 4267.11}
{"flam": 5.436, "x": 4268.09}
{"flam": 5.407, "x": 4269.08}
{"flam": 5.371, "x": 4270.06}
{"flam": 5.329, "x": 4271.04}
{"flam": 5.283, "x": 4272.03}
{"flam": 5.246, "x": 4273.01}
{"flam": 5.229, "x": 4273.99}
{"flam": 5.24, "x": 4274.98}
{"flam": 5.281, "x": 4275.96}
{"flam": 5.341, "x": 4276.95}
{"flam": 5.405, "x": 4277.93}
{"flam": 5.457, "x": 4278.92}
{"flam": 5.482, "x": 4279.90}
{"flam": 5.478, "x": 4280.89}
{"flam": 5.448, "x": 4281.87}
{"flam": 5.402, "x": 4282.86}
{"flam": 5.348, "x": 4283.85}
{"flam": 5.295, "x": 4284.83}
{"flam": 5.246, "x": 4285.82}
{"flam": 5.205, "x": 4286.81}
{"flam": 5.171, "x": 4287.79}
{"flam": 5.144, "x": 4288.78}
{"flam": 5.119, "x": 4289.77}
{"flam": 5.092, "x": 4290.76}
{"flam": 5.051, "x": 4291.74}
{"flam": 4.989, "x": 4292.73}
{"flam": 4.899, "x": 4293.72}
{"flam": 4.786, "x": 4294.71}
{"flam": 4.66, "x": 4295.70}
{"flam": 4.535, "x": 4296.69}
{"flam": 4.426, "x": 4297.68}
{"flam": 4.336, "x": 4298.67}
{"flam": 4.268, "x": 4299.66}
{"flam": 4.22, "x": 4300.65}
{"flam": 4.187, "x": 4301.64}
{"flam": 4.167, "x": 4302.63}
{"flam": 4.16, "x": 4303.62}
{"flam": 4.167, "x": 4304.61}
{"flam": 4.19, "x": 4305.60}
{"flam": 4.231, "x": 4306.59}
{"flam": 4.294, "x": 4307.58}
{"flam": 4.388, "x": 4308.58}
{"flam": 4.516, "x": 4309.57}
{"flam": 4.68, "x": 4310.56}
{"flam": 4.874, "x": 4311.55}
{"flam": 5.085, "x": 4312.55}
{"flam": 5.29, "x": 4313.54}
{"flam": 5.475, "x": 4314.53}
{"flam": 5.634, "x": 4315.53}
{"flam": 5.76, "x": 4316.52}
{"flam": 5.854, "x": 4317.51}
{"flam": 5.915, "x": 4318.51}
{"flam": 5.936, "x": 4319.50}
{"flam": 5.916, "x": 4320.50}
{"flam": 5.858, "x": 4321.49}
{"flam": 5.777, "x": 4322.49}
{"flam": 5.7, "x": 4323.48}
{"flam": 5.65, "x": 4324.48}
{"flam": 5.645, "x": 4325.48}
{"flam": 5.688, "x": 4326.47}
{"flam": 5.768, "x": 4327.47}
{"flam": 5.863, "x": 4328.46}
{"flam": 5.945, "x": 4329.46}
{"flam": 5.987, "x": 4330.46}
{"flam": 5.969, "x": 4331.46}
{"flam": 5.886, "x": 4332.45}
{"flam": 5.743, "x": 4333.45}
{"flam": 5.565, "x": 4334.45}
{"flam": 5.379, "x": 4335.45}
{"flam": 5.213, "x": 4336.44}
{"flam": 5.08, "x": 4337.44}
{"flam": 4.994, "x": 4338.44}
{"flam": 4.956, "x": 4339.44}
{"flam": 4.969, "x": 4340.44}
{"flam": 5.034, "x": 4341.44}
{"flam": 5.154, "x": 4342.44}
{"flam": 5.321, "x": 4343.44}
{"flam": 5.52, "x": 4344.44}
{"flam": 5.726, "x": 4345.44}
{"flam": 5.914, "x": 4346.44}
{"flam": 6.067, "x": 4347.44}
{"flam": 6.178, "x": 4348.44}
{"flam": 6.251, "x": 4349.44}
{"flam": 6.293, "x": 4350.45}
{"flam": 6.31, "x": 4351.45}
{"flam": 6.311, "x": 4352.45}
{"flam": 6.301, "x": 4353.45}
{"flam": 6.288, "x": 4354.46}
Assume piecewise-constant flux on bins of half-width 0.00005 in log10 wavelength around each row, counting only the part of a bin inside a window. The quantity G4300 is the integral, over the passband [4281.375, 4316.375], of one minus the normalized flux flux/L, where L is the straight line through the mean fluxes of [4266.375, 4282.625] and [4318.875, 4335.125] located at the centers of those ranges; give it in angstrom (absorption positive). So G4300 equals 4.8 angstrom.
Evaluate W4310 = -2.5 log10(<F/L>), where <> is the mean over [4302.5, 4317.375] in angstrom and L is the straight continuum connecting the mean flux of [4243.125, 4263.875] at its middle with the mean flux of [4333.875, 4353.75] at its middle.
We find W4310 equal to 0.17 mag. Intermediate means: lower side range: 5.5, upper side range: 5.62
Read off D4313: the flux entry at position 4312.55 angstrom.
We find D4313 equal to 5.085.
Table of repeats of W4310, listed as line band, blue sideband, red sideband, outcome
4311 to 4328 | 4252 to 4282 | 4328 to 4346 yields -0.03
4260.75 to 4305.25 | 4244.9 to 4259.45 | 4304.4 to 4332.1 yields 0.07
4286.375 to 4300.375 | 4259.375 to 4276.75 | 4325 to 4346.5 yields 0.13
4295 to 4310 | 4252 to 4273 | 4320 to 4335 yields 0.30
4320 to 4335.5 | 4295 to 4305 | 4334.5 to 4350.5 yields -0.14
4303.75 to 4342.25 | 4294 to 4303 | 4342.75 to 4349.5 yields -0.04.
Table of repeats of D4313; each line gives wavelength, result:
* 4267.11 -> 5.461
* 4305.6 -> 4.19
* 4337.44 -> 5.08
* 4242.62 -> 5.464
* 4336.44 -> 5.213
